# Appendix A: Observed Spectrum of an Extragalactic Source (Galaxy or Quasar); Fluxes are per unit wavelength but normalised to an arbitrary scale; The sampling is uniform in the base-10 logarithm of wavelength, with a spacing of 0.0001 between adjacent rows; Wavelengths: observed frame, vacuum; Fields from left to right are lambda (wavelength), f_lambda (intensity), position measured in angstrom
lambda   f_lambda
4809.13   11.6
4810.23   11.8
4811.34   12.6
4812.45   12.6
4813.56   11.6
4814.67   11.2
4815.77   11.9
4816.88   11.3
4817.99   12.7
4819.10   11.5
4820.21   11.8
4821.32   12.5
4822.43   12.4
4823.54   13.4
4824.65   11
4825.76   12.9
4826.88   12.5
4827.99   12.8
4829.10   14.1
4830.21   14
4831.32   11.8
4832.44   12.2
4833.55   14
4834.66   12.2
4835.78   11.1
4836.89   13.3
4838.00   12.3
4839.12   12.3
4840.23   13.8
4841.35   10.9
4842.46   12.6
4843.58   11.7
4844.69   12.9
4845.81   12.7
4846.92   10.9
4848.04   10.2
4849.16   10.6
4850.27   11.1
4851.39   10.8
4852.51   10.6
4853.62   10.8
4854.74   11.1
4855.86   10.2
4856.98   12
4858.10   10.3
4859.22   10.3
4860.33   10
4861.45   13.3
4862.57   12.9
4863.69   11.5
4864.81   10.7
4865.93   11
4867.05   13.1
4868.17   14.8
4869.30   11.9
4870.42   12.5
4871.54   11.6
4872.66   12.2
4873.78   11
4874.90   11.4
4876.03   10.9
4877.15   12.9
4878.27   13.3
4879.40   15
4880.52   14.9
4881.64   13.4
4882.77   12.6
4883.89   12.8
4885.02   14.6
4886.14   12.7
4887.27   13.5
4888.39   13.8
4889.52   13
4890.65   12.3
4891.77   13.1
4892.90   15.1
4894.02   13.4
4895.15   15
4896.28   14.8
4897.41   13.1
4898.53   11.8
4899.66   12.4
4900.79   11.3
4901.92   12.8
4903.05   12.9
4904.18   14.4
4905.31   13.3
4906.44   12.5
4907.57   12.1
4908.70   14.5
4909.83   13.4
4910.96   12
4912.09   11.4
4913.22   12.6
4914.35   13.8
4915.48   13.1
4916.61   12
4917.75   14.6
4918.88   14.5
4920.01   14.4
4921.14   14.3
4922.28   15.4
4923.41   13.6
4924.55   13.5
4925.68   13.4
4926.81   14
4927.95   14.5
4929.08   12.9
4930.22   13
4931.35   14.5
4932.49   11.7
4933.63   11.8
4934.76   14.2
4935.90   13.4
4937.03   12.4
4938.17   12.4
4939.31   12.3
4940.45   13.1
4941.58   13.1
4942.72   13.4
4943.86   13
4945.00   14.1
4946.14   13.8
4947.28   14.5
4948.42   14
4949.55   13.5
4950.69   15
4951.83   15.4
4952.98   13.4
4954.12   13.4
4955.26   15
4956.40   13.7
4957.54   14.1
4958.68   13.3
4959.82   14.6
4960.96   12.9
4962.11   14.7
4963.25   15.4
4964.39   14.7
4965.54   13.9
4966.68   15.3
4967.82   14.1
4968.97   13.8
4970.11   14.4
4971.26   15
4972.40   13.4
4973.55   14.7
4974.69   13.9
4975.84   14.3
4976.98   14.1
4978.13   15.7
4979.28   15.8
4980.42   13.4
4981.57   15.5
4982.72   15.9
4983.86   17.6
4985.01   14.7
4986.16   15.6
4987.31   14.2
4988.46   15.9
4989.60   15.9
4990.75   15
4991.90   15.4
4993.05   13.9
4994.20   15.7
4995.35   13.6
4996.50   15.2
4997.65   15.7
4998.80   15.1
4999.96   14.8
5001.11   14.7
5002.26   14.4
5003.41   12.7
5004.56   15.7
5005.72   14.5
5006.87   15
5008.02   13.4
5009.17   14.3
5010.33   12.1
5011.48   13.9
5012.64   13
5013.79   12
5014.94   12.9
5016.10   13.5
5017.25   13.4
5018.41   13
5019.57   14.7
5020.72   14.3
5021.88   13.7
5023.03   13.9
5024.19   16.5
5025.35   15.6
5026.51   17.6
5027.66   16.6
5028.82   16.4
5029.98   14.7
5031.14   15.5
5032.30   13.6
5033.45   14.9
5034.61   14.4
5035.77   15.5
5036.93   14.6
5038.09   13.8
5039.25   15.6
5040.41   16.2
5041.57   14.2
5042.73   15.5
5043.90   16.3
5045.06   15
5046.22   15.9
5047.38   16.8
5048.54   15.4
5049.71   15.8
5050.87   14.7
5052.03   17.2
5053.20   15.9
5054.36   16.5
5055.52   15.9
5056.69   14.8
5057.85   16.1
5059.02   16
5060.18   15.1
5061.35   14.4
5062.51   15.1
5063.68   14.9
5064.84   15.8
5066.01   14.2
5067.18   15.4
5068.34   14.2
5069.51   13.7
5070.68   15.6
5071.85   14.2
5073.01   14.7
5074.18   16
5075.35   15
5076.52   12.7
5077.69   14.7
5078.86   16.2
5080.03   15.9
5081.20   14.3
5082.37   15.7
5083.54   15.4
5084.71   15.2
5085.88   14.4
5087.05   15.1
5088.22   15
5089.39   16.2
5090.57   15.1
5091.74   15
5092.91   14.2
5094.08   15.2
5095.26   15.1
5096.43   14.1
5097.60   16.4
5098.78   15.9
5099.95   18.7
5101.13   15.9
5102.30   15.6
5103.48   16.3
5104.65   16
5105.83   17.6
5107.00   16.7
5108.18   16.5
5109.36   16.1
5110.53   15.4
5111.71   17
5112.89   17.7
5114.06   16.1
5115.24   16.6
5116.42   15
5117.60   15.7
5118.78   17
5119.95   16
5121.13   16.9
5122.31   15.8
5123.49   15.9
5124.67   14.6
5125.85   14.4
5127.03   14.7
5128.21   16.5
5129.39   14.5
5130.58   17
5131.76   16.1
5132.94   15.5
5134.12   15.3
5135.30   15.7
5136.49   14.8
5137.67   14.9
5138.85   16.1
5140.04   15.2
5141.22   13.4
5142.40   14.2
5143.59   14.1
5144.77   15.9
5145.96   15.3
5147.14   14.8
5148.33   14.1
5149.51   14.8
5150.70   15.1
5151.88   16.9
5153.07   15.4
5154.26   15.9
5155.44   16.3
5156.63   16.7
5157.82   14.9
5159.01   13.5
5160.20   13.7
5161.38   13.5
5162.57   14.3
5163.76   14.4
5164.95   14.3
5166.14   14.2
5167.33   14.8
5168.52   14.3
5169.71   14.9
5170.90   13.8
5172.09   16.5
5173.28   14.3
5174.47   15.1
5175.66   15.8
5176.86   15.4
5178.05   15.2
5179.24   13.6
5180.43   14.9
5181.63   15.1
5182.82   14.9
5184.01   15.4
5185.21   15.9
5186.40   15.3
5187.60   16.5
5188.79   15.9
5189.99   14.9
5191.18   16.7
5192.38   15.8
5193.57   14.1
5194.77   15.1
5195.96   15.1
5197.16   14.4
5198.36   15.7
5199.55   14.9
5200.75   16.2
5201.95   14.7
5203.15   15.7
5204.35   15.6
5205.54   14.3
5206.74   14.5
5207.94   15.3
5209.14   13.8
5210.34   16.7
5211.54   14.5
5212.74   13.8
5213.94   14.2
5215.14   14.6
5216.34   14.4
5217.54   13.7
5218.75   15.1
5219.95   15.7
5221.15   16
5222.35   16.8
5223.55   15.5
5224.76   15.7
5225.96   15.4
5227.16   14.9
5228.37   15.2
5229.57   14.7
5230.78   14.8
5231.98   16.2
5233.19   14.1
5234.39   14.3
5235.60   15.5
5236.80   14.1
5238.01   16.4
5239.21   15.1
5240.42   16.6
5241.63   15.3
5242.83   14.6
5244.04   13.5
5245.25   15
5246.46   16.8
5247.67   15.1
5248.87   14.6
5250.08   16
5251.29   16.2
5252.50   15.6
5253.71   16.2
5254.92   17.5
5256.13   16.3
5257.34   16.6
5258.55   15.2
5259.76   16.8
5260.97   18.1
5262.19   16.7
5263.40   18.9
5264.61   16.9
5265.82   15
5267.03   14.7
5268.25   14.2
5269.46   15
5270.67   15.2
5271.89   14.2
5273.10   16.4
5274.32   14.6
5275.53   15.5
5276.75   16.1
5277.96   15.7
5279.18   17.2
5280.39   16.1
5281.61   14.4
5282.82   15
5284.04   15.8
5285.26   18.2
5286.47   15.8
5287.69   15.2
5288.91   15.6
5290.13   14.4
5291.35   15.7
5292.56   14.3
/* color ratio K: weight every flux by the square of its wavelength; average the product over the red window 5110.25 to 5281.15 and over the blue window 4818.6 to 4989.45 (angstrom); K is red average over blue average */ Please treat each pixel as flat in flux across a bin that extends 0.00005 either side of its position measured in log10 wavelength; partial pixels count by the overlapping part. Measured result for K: 1.3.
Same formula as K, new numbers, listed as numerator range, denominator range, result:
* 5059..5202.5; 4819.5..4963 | 1.31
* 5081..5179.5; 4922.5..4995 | 1.16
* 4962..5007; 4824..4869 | 1.32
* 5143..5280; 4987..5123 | 1.07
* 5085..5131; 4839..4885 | 1.46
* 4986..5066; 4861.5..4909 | 1.22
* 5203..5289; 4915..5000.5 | 1.22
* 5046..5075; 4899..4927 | 1.23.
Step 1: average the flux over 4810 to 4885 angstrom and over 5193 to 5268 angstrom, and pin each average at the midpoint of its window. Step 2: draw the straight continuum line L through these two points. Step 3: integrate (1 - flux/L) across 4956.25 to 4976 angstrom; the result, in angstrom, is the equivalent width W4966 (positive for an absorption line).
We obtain -1.7 angstrom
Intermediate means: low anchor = 12.1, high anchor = 15.4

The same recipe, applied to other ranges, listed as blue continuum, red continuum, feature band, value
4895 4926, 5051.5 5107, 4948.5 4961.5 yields -0.2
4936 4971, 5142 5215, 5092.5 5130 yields -3.2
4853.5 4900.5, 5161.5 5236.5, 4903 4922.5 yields -0.8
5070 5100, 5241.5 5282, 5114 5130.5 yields -0.5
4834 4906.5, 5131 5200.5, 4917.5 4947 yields -1.3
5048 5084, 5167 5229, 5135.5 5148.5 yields 0.3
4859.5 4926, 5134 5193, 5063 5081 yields -0.6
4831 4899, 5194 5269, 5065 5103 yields -2.7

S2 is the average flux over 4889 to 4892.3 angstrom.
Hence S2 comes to 12.8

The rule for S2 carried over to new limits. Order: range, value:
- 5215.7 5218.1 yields 14.1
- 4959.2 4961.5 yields 13.8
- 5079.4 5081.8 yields 15.1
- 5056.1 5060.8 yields 15.5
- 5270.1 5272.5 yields 14.7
